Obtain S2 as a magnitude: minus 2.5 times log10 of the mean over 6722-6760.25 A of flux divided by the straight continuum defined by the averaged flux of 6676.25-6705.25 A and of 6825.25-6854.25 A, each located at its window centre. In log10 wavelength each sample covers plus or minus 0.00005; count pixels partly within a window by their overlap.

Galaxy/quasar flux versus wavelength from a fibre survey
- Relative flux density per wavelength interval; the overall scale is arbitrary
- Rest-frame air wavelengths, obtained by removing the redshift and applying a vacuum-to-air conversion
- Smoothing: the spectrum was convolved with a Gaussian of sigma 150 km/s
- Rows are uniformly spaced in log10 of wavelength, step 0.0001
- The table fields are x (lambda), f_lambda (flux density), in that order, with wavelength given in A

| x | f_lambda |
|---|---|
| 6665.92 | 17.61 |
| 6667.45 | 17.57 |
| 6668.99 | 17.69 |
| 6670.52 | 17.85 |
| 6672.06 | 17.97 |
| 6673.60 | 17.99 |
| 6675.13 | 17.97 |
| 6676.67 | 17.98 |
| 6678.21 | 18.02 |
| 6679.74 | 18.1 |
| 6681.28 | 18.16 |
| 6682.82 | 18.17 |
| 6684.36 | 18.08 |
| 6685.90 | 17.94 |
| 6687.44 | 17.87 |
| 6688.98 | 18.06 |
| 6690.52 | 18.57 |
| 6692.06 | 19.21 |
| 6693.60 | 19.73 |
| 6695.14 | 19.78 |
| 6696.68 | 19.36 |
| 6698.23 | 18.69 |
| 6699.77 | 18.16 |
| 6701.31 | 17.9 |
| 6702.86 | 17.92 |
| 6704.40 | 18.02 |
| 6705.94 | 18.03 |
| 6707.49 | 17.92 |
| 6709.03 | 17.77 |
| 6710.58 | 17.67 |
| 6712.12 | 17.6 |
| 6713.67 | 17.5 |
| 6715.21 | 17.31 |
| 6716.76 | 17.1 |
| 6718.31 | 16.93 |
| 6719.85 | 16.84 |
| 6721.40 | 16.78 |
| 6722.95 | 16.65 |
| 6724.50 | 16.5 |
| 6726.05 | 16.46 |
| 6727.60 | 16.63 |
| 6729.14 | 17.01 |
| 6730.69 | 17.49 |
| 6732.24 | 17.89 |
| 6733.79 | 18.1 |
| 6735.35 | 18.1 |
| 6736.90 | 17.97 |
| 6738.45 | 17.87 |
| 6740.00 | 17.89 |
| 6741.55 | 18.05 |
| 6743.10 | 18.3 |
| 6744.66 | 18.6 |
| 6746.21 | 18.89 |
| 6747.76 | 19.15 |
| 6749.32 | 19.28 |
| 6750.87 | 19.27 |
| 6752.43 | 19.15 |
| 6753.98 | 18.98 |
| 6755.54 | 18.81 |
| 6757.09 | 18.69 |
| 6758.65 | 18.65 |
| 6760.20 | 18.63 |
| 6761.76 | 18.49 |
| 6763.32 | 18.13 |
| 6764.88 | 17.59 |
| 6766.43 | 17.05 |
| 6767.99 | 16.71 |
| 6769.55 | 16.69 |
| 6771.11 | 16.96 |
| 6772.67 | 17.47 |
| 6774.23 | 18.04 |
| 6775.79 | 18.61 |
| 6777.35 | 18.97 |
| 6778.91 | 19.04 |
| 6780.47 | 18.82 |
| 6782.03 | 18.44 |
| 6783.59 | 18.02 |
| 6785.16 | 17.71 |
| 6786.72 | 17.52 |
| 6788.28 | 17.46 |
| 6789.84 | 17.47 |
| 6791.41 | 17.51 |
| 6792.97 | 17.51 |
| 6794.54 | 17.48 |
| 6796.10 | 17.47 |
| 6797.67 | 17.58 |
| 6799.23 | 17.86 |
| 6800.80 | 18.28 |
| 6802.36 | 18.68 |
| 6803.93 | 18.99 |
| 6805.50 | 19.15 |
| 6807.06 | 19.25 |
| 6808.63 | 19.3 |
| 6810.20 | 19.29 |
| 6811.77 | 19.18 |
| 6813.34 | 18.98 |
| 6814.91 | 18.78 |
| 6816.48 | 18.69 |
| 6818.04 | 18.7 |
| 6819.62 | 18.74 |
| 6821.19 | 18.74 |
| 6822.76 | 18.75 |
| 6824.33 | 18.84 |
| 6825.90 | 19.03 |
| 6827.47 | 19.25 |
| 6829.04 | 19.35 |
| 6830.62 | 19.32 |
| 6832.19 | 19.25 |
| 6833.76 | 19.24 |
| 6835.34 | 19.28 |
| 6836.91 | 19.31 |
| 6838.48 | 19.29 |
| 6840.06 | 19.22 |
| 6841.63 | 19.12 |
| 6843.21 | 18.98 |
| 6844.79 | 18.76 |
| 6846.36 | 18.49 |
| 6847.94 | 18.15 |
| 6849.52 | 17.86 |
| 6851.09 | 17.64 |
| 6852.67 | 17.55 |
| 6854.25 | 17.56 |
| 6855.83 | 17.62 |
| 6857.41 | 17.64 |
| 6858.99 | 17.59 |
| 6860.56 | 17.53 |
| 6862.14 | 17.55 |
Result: 0.026 mag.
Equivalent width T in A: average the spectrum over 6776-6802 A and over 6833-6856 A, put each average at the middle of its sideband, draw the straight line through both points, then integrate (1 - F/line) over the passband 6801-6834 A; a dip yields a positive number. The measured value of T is -1.32 A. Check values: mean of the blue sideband 18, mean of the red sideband 18.6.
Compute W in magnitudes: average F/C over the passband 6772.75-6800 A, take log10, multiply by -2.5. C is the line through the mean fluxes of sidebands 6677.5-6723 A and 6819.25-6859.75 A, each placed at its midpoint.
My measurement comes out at 0.03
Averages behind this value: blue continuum 18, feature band 18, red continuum 18.6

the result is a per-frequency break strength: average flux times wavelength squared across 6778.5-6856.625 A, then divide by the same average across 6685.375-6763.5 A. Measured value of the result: 1.1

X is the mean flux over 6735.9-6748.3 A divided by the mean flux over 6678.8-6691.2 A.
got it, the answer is 1.01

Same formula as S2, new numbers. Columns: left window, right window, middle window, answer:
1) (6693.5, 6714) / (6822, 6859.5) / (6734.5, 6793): 0.01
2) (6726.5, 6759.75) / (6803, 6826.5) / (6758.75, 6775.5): 0.05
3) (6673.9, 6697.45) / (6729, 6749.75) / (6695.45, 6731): 0.05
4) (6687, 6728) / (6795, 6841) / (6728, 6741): 0.02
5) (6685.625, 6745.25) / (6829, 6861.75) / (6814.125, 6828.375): -0.03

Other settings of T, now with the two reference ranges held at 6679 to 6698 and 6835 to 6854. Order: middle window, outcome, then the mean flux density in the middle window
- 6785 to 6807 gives 0.75 A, 18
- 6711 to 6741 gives 2.06 A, 17.3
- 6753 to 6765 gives 0.02 A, 18.6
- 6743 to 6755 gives -0.26 A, 19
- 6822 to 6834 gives -0.34 A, 19.1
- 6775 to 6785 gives 0.00 A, 18.6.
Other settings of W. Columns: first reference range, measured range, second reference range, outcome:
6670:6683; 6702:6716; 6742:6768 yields 0.03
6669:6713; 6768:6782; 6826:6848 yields 0.04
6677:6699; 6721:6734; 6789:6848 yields 0.10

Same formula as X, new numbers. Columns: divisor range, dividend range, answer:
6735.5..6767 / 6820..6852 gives 1.02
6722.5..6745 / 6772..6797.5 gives 1.02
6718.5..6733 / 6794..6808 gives 1.08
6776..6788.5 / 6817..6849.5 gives 1.04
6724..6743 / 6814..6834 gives 1.08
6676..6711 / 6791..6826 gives 1.01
